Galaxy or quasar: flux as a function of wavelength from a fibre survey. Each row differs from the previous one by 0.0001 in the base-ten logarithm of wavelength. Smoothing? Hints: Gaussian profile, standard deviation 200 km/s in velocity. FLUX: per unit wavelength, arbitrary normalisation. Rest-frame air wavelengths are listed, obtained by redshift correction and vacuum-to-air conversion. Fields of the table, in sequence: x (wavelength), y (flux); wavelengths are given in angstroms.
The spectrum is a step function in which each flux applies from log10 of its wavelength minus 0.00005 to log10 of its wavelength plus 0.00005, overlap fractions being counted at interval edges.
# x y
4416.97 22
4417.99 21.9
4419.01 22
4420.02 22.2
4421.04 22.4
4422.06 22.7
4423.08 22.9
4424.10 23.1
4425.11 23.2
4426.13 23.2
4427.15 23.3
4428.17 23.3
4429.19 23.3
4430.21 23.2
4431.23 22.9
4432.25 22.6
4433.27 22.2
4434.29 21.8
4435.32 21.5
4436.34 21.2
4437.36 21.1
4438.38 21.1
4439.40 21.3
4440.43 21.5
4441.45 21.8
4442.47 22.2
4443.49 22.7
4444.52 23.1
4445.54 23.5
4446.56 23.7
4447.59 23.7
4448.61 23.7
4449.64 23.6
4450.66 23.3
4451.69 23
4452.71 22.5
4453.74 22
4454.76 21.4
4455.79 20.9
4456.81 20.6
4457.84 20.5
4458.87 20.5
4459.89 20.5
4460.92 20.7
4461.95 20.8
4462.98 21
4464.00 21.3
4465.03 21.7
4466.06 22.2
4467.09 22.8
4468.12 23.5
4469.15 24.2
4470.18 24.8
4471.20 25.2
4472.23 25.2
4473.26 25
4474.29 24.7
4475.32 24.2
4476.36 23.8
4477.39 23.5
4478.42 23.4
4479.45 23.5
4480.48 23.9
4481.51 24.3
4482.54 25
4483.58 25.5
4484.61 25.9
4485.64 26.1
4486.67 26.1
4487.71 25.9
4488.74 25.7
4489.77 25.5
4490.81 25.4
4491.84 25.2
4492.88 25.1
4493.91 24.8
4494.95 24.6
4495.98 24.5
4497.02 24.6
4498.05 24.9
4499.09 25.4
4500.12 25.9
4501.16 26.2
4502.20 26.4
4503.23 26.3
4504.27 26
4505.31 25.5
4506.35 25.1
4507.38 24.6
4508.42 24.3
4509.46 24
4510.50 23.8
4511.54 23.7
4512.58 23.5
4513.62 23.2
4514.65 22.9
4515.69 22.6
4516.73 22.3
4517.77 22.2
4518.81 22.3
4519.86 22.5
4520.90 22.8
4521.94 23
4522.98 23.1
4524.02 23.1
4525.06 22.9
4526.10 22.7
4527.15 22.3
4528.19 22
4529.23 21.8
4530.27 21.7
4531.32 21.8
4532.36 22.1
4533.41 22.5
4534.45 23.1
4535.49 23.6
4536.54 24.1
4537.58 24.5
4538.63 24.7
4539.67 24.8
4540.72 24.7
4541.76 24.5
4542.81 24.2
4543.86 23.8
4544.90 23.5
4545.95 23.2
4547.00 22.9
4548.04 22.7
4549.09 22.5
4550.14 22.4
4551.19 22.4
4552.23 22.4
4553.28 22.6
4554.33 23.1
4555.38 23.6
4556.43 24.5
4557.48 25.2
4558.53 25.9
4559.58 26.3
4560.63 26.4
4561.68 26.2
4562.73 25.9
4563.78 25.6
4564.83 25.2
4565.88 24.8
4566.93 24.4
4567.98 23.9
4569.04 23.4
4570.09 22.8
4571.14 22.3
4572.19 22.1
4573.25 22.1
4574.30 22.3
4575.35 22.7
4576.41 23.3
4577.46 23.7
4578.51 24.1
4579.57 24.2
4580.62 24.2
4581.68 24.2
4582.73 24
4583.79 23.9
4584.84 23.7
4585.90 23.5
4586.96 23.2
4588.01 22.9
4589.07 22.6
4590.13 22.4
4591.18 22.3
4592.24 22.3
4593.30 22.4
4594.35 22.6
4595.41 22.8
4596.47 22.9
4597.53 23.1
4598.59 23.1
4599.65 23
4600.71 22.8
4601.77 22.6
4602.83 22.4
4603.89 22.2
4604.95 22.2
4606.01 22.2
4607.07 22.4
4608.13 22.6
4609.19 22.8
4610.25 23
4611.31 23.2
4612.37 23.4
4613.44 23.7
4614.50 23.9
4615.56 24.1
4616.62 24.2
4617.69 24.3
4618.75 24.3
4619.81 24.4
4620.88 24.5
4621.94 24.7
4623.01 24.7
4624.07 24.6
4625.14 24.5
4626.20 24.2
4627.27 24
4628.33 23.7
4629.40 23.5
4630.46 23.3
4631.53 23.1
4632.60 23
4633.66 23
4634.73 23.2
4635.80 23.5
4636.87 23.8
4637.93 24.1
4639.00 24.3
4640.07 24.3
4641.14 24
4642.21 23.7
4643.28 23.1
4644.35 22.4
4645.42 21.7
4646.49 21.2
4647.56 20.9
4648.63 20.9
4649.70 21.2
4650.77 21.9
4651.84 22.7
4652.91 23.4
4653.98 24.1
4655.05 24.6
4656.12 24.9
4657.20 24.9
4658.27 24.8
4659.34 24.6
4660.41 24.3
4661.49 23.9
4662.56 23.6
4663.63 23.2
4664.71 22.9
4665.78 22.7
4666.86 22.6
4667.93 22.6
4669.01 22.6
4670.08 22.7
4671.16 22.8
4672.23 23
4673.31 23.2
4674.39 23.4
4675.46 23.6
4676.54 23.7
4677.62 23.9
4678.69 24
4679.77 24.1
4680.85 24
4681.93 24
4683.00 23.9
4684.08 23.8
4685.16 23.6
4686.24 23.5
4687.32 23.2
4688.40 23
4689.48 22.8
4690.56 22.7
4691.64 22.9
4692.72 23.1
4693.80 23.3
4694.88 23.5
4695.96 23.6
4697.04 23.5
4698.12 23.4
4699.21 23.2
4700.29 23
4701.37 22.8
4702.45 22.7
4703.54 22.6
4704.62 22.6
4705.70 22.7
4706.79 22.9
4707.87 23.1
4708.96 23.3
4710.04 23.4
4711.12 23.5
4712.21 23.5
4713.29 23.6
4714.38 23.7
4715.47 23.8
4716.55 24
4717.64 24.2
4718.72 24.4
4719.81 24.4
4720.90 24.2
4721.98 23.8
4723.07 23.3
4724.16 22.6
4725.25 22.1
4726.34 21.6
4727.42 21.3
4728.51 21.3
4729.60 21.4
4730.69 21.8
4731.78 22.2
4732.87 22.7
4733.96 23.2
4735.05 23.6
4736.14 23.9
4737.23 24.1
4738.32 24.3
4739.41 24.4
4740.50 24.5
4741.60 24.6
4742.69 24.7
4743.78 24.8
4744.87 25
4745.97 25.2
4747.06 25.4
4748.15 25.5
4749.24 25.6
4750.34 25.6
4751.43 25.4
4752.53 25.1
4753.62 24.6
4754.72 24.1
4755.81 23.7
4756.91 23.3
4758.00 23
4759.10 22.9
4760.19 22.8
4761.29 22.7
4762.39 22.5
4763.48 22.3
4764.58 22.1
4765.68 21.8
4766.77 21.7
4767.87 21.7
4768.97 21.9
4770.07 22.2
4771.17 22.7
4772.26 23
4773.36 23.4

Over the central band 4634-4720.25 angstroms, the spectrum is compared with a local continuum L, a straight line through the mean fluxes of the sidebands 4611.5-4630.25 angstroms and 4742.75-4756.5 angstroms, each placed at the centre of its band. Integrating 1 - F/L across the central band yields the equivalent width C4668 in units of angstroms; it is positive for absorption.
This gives 4.1 angstroms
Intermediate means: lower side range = 24.1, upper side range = 25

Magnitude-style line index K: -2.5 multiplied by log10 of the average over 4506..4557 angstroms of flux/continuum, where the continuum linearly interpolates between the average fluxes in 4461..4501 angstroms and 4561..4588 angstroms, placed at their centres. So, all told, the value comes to 0.04 mag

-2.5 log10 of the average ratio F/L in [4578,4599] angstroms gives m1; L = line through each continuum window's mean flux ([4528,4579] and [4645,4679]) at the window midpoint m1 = 0.01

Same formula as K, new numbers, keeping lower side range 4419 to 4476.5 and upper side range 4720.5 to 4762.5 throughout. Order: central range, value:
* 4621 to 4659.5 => -0.01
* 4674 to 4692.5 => 0.00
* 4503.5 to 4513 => -0.08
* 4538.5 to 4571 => -0.05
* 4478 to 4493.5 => -0.11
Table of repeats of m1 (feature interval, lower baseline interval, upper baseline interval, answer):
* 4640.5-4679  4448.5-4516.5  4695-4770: 0.018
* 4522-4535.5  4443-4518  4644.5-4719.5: 0.056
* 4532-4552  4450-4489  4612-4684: -0.005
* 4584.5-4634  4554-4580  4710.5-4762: 0.035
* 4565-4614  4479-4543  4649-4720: 0.033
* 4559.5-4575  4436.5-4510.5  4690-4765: -0.025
